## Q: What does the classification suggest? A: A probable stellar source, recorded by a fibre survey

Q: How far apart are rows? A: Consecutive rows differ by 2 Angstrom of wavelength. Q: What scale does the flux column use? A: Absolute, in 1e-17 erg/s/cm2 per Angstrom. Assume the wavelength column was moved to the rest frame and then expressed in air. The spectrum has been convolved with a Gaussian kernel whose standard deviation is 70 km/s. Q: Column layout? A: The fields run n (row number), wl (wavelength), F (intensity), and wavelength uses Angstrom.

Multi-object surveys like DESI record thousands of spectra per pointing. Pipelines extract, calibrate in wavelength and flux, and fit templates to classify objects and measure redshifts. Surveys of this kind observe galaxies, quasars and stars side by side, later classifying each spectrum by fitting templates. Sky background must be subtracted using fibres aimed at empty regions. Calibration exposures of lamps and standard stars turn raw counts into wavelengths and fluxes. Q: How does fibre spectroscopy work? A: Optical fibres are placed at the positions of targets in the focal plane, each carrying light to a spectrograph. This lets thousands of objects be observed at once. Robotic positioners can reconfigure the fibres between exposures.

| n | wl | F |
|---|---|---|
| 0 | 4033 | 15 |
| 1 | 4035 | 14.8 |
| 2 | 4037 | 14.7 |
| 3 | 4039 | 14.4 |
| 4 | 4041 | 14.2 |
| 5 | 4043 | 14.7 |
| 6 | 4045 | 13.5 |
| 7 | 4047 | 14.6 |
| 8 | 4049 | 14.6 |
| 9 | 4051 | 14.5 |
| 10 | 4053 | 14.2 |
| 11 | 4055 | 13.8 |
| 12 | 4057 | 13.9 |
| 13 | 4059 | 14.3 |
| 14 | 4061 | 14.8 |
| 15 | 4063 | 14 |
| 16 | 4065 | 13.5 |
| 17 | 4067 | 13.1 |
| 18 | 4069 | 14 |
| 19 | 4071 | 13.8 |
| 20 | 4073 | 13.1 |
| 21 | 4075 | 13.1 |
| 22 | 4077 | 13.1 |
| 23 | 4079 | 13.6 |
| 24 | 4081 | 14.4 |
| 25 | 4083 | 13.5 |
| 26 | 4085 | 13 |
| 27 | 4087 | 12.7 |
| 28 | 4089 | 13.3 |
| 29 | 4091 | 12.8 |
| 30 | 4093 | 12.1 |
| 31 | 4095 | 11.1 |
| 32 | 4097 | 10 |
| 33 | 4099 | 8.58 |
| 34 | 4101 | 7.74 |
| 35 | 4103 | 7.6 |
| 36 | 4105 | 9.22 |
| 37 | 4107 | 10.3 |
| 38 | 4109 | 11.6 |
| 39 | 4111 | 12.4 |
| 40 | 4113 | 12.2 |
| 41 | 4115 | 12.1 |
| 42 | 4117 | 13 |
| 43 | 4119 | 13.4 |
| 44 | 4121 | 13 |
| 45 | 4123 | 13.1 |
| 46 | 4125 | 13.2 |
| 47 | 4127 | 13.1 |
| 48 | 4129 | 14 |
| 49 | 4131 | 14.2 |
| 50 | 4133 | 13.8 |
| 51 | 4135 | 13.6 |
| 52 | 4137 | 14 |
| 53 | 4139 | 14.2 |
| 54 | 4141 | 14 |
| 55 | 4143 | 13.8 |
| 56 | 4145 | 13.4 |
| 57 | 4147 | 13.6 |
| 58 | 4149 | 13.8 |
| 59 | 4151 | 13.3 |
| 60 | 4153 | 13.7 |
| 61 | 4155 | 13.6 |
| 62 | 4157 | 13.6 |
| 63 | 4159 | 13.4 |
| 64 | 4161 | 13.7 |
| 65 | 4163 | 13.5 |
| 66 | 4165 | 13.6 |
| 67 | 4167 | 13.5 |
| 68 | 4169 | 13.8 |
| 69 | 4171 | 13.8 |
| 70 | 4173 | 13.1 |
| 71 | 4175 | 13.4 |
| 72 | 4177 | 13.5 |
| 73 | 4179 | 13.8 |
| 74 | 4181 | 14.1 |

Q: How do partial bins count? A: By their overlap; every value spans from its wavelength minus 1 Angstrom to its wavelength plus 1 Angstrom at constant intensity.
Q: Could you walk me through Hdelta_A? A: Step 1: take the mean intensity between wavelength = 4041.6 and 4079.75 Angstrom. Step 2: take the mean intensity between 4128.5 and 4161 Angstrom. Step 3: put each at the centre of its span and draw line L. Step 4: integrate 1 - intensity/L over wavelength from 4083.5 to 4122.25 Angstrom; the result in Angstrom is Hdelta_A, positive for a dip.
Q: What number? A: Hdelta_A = 6.8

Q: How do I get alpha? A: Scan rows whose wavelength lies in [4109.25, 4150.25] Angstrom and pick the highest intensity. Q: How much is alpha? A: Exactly 14.2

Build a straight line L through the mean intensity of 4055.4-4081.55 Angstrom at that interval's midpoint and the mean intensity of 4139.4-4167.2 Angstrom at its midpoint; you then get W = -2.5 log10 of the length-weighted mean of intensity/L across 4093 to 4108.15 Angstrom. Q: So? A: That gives 0.40 mag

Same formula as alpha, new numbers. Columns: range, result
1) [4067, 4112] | 14.4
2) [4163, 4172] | 13.8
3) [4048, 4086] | 14.8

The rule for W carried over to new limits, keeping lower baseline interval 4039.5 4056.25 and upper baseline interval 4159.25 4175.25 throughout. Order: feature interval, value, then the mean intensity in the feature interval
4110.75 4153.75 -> 0.03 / 13.4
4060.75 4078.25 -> 0.04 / 13.6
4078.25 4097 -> 0.10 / 12.8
